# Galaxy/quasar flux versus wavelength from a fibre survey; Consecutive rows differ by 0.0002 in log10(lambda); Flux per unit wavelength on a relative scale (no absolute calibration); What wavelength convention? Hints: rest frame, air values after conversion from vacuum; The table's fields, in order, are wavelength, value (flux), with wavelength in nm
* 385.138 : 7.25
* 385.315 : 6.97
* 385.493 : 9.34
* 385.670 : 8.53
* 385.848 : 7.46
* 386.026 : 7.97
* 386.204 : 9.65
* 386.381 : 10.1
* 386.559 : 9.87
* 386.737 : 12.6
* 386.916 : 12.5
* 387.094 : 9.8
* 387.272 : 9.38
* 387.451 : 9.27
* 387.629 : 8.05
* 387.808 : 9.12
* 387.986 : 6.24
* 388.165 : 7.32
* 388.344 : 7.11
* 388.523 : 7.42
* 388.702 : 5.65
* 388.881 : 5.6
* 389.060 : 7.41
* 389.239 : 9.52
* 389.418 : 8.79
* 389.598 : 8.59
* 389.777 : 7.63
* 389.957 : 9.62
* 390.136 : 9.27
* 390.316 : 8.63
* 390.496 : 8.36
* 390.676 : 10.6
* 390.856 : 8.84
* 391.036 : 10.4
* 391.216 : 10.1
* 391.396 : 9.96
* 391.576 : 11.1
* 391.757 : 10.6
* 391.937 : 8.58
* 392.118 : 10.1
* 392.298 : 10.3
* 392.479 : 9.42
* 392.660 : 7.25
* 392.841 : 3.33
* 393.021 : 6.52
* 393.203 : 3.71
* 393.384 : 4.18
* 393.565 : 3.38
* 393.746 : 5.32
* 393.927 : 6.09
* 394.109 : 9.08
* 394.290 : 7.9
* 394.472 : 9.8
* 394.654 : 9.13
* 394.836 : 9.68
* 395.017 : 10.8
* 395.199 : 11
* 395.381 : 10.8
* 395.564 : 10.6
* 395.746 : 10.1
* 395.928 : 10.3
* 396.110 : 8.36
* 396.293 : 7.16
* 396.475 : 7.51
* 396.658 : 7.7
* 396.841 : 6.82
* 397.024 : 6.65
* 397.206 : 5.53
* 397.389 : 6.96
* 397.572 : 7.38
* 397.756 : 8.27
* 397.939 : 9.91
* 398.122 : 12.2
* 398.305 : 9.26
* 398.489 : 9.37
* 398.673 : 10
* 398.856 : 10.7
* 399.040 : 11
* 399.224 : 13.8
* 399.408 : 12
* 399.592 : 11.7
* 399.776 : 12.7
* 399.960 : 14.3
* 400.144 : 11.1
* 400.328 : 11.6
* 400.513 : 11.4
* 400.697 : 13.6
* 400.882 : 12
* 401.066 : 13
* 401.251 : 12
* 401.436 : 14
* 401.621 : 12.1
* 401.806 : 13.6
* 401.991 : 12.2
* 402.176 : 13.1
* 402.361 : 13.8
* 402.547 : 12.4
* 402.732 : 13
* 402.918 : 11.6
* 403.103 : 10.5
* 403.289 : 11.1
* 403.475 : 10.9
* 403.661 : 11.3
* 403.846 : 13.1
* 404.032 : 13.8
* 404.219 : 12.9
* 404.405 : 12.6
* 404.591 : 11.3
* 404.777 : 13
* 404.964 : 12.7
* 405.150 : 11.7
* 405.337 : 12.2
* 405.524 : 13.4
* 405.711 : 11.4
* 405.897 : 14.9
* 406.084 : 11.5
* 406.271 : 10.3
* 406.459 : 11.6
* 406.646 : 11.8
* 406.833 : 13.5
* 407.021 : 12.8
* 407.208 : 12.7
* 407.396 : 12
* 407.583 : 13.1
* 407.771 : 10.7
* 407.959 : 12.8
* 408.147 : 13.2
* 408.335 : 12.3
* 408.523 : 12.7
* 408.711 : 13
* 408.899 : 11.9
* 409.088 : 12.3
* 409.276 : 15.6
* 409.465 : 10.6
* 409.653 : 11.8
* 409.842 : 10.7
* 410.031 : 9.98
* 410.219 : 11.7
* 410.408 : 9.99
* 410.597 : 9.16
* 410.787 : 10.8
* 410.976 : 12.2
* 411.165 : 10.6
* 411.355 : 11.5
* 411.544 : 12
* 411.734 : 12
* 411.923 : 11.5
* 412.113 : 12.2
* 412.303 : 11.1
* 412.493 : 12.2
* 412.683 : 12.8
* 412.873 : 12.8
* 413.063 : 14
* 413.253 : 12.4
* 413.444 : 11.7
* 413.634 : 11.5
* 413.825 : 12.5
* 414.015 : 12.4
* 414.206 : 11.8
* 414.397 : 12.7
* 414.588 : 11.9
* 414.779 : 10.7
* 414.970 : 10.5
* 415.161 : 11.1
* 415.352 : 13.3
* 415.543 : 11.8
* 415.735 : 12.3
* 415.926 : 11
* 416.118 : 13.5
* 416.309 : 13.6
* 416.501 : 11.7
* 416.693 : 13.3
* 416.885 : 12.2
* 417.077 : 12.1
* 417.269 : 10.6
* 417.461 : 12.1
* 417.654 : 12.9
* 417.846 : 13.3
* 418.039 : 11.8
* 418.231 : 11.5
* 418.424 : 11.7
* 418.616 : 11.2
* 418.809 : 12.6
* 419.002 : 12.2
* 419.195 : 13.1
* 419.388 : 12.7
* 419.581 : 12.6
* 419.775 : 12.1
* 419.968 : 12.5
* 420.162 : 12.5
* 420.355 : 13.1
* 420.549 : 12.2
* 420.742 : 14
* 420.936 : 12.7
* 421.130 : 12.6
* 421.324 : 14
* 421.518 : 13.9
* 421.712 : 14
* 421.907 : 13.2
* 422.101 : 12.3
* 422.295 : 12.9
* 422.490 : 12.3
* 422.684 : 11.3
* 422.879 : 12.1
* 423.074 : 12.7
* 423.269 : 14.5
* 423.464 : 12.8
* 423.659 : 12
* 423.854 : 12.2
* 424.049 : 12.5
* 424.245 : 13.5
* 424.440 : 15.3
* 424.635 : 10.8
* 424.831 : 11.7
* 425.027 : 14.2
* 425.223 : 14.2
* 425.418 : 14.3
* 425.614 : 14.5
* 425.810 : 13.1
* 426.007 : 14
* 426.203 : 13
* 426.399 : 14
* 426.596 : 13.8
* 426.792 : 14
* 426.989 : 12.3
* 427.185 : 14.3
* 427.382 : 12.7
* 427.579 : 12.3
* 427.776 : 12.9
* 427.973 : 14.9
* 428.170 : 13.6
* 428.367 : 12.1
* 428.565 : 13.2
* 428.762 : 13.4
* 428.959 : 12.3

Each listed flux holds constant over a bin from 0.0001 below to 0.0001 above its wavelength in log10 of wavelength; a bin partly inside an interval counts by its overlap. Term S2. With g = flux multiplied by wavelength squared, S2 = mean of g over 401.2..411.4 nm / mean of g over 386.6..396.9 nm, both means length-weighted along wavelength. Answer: 1.53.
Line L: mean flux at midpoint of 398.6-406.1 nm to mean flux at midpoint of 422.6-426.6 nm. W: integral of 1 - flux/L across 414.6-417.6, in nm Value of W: 0.20 nm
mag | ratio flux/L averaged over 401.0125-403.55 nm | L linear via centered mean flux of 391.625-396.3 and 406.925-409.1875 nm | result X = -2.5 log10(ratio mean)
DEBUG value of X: -0.16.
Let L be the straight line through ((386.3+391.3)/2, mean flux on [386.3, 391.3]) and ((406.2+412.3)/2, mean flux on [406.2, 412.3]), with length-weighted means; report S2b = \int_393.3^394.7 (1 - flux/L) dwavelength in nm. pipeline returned 0.41 nm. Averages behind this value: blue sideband 8.84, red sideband 11.8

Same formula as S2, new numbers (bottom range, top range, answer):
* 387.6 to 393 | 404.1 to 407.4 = 1.58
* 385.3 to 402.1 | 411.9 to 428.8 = 1.55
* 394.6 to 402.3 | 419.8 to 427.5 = 1.41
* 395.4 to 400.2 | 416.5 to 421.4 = 1.42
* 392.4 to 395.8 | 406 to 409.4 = 1.71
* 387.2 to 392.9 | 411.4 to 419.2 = 1.60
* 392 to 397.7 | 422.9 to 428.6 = 1.97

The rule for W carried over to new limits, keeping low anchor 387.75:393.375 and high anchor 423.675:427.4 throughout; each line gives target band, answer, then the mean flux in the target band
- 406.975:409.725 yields -0.42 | 12.5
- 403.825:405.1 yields -0.30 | 12.7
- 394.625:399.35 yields -0.06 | 9.29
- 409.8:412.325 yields 0.03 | 11.1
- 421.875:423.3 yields 0.04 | 12.6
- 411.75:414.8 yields -0.16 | 12.2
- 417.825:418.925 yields 0.03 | 11.9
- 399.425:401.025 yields -0.44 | 12.3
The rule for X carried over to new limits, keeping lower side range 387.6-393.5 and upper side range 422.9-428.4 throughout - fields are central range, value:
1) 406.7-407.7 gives -0.20 mag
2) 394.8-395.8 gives -0.19 mag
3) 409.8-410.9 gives 0.06 mag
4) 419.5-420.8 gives -0.02 mag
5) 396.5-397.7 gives 0.30 mag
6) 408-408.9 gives -0.18 mag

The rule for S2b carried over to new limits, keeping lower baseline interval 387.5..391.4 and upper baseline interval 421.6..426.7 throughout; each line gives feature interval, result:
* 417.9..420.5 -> 0.03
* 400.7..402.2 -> -0.42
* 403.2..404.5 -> -0.24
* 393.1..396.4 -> 0.34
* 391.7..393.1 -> 0.08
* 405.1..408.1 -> -0.44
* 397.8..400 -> -0.37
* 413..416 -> -0.04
